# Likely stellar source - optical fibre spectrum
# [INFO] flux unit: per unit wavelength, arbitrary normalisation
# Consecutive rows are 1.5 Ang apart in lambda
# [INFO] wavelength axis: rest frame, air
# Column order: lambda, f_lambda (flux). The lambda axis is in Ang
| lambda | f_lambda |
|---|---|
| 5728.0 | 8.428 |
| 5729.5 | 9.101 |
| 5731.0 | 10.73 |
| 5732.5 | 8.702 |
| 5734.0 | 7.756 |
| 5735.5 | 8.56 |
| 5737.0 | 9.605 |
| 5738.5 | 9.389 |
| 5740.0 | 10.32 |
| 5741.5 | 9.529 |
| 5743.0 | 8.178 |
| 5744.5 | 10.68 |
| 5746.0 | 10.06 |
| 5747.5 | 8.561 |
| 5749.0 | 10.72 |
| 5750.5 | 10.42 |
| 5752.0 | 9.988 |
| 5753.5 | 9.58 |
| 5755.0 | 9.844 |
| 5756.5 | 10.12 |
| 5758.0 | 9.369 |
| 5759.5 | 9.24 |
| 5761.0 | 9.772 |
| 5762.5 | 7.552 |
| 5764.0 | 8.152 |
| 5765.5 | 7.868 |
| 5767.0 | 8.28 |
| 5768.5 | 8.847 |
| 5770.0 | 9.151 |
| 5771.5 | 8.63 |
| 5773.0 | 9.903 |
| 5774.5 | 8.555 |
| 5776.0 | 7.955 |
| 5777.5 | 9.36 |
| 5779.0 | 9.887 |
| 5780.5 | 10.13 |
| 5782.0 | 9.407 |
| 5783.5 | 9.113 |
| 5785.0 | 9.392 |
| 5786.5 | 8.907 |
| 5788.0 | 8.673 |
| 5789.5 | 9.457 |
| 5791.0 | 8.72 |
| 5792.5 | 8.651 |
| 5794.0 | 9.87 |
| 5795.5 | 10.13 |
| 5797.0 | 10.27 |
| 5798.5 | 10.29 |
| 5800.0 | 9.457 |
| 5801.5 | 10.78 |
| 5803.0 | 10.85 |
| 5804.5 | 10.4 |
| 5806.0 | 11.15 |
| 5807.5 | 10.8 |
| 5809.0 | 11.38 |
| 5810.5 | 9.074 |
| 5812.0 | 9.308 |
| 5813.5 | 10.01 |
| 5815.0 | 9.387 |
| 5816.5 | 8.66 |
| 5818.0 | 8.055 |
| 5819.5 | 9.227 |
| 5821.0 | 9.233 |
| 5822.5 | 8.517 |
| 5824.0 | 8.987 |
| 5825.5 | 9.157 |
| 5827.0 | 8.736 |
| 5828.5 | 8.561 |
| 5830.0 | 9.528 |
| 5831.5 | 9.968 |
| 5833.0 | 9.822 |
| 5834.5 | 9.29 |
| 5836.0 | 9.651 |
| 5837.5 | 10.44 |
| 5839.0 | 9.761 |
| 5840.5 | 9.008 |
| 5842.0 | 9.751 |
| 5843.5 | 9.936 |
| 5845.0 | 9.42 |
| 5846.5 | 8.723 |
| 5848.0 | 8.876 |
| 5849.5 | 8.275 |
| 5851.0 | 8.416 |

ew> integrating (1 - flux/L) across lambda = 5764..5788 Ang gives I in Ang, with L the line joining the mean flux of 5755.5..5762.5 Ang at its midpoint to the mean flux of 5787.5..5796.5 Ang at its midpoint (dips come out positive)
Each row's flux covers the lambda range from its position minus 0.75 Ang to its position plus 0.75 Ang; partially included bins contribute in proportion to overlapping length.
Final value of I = 0.93 Ang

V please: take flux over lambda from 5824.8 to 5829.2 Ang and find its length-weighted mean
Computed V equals 8.82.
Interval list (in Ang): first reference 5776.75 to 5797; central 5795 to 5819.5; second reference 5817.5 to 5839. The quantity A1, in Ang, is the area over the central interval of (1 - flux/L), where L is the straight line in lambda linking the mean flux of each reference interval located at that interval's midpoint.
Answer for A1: -1.7 Ang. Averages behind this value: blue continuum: 9.39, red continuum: 9.26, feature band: 9.98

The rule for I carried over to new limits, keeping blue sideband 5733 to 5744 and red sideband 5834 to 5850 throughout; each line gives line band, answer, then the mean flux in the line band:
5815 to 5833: 0.6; 9.02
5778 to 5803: -1.0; 9.61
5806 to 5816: -0.8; 10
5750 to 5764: -0.5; 9.45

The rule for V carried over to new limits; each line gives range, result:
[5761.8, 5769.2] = 8.14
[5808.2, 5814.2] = 9.95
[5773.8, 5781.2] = 9.18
